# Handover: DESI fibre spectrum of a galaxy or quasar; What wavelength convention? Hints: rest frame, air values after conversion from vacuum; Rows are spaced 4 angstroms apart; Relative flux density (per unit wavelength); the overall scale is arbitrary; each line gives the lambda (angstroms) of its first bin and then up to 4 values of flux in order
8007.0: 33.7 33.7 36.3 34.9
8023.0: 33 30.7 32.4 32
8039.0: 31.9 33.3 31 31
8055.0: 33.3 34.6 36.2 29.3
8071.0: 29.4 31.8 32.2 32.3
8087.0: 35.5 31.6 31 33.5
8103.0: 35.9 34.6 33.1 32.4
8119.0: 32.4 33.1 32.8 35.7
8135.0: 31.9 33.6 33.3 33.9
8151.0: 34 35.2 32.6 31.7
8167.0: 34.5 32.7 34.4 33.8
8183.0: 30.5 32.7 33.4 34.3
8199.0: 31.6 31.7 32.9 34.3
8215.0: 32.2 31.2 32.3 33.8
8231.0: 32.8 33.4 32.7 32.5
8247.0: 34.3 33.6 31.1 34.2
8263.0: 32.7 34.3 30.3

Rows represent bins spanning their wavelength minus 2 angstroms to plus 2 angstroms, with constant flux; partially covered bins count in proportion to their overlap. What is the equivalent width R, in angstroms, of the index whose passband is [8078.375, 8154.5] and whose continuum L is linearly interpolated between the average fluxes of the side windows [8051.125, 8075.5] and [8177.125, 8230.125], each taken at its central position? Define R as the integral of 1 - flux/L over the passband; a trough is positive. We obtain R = -2.1 angstroms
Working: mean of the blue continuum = 32.4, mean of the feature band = 33.4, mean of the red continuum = 32.7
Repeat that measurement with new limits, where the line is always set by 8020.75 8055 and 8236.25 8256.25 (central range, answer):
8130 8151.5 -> -0.77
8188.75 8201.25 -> -0.14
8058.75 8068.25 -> -0.39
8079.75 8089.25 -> -0.41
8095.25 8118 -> -0.91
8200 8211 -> 0.05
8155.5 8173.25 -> -0.29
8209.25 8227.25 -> 0.09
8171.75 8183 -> -0.23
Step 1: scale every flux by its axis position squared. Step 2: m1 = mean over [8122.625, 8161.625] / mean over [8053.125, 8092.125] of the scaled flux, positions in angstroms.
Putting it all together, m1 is 1.05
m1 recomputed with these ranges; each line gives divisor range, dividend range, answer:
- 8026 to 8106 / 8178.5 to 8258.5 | 1.05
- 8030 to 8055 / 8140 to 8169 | 1.08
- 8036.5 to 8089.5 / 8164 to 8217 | 1.05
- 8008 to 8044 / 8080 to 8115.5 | 1.02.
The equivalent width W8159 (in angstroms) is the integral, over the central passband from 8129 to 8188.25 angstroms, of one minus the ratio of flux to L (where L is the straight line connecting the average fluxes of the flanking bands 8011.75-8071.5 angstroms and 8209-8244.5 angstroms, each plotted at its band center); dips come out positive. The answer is -1.1 angstroms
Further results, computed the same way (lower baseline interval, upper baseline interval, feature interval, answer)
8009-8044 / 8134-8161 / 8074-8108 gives 0.2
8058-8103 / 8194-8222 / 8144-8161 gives -0.7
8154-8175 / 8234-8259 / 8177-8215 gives 0.5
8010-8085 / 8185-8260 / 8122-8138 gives -0.3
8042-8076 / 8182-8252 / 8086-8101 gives -0.2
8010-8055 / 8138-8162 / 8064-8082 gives 1.1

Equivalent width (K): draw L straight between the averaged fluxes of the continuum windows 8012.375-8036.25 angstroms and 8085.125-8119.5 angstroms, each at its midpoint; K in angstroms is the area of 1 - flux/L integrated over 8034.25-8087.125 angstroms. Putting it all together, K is 1.6 angstroms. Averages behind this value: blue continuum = 33.3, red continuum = 33.4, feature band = 32.3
